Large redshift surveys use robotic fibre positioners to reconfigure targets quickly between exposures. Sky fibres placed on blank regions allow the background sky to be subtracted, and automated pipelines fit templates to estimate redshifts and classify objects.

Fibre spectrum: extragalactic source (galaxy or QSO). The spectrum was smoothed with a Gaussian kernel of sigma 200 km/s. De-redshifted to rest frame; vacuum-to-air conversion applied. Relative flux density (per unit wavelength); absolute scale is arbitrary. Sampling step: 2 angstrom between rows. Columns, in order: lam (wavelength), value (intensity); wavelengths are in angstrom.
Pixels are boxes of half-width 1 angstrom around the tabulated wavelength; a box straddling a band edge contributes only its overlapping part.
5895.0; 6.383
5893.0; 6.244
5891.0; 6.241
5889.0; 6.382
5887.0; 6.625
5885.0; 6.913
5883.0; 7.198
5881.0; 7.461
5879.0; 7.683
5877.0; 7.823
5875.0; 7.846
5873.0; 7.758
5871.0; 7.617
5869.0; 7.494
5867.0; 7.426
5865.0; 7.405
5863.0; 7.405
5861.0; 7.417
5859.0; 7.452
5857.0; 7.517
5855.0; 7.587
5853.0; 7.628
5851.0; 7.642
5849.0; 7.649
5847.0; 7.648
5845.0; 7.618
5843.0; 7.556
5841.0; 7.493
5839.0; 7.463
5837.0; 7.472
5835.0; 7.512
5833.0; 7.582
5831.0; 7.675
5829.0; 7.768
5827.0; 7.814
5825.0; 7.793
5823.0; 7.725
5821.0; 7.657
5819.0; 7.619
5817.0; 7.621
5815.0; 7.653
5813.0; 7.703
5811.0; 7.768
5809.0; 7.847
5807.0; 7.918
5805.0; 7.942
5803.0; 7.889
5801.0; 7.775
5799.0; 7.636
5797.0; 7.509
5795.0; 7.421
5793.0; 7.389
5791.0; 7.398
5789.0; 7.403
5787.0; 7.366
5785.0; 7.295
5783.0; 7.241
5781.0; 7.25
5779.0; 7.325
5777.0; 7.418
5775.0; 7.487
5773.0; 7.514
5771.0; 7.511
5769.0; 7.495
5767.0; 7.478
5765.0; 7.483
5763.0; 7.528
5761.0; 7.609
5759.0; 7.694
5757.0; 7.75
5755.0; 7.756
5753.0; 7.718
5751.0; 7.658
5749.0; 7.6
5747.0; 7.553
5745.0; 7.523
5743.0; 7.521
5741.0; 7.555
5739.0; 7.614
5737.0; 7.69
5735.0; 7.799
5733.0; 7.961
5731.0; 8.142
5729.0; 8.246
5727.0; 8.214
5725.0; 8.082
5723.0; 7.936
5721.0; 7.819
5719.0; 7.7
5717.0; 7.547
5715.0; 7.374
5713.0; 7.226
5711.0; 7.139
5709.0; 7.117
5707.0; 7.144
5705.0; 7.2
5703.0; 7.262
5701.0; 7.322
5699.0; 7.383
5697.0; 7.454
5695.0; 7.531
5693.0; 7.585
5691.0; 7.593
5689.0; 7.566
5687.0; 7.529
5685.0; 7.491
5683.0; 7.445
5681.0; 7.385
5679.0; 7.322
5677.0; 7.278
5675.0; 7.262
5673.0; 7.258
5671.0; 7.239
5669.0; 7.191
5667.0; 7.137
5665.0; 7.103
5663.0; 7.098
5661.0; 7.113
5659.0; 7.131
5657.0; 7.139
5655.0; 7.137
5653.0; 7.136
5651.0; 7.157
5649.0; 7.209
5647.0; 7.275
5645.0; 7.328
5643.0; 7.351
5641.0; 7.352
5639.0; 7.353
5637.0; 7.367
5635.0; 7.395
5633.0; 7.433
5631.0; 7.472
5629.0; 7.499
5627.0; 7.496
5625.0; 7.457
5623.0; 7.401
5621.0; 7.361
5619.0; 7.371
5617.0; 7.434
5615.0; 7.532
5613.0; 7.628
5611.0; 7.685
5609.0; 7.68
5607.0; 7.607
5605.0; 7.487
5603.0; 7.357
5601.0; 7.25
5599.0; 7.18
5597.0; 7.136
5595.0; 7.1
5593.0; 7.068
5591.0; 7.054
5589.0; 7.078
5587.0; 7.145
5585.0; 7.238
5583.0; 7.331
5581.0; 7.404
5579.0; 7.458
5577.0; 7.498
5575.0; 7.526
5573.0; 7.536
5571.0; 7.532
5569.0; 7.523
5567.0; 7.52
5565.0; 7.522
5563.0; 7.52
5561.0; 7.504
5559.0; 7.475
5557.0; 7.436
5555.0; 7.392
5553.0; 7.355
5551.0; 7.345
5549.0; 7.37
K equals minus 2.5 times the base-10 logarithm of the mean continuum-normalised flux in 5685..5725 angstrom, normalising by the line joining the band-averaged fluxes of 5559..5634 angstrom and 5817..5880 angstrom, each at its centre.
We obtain 0.00 mag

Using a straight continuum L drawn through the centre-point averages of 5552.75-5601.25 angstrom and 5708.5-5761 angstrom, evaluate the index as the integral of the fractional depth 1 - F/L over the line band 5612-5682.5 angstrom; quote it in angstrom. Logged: 1.82 angstrom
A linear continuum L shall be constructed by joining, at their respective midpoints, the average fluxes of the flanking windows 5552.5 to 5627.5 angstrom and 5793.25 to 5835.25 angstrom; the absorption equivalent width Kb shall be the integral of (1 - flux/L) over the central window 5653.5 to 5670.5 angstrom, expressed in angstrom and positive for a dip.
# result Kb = 0.83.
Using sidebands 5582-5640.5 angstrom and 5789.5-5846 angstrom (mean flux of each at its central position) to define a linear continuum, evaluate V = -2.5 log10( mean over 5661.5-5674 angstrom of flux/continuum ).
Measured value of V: 0.04 mag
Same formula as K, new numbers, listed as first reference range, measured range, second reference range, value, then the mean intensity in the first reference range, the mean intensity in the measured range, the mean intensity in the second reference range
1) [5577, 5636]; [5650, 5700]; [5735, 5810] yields 0.02 mag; 7.37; 7.31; 7.56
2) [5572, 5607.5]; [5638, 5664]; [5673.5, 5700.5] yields 0.03 mag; 7.3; 7.21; 7.44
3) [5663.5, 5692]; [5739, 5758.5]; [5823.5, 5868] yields -0.03 mag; 7.34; 7.63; 7.57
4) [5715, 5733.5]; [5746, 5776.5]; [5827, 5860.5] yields 0.03 mag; 7.93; 7.59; 7.58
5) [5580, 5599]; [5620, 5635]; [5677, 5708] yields -0.03 mag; 7.17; 7.44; 7.41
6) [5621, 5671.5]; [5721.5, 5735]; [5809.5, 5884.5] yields -0.09 mag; 7.28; 8.06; 7.6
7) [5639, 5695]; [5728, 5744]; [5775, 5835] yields -0.05 mag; 7.29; 7.82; 7.6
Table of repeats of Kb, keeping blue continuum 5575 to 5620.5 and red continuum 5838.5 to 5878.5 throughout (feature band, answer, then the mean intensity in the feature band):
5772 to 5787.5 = 0.3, 7.36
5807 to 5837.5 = -0.6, 7.69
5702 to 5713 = 0.4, 7.18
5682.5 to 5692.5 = -0.1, 7.53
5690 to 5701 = -0.1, 7.49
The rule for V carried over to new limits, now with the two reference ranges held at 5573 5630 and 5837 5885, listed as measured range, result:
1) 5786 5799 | 0.01 mag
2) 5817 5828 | -0.03 mag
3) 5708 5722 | 0.00 mag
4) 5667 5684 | 0.02 mag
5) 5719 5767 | -0.04 mag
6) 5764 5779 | 0.00 mag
